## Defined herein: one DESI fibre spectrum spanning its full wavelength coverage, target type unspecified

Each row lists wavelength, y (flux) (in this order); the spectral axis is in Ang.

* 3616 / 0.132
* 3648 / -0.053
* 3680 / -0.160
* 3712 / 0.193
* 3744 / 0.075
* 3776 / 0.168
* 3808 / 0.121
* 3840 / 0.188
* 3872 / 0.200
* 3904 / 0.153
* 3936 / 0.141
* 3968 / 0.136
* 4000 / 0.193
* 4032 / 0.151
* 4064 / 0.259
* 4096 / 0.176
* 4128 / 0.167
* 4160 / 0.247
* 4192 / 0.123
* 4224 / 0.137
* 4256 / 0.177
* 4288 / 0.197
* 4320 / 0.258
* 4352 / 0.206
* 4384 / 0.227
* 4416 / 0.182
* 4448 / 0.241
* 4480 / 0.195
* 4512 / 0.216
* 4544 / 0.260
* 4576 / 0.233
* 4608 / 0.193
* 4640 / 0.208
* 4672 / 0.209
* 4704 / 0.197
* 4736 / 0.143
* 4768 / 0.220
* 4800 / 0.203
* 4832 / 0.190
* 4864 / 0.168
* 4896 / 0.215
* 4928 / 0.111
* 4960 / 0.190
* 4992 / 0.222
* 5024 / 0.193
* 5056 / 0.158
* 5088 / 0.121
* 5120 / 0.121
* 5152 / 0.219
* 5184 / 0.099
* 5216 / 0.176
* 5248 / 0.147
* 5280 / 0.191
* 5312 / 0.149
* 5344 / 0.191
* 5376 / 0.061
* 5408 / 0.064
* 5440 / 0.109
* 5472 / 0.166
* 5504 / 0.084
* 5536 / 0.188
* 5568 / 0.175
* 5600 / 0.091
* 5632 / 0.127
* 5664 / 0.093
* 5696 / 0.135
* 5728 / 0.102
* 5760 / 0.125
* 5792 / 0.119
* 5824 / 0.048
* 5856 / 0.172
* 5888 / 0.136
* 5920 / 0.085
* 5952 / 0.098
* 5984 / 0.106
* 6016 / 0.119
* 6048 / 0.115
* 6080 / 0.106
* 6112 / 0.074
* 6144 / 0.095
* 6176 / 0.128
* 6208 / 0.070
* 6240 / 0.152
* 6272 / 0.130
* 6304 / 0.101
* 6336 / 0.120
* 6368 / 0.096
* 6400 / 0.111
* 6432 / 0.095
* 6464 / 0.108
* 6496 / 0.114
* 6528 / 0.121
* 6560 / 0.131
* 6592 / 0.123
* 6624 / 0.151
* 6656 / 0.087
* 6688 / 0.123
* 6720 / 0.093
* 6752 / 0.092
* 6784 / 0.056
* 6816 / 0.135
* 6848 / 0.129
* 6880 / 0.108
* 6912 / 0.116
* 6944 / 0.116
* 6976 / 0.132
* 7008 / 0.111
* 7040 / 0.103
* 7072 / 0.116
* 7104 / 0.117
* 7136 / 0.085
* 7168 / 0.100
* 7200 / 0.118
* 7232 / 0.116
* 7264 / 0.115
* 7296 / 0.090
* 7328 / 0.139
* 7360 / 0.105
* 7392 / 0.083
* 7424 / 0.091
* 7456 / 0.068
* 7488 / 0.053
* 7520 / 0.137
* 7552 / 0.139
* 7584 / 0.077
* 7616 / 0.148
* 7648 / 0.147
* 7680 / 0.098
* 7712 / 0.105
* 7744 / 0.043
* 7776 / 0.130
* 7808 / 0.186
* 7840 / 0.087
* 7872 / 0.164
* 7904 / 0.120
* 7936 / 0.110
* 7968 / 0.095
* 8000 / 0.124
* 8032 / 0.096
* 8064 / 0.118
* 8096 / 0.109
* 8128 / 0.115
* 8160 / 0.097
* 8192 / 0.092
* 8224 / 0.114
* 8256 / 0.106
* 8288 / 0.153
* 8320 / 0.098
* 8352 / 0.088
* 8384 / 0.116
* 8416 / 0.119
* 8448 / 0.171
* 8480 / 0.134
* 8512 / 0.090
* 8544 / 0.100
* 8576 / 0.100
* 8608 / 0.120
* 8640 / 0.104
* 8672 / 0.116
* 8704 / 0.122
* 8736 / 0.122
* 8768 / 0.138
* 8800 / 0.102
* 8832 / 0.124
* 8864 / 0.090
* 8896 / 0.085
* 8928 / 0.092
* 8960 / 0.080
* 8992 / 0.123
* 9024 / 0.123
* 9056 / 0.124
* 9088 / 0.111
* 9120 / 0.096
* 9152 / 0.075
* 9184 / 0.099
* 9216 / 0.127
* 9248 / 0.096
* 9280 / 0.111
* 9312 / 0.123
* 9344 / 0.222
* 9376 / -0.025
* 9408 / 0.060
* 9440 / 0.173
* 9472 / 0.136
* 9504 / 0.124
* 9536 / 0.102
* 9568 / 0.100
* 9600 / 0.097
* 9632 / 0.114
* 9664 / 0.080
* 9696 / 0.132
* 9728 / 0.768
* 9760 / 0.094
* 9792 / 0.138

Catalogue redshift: 1.609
